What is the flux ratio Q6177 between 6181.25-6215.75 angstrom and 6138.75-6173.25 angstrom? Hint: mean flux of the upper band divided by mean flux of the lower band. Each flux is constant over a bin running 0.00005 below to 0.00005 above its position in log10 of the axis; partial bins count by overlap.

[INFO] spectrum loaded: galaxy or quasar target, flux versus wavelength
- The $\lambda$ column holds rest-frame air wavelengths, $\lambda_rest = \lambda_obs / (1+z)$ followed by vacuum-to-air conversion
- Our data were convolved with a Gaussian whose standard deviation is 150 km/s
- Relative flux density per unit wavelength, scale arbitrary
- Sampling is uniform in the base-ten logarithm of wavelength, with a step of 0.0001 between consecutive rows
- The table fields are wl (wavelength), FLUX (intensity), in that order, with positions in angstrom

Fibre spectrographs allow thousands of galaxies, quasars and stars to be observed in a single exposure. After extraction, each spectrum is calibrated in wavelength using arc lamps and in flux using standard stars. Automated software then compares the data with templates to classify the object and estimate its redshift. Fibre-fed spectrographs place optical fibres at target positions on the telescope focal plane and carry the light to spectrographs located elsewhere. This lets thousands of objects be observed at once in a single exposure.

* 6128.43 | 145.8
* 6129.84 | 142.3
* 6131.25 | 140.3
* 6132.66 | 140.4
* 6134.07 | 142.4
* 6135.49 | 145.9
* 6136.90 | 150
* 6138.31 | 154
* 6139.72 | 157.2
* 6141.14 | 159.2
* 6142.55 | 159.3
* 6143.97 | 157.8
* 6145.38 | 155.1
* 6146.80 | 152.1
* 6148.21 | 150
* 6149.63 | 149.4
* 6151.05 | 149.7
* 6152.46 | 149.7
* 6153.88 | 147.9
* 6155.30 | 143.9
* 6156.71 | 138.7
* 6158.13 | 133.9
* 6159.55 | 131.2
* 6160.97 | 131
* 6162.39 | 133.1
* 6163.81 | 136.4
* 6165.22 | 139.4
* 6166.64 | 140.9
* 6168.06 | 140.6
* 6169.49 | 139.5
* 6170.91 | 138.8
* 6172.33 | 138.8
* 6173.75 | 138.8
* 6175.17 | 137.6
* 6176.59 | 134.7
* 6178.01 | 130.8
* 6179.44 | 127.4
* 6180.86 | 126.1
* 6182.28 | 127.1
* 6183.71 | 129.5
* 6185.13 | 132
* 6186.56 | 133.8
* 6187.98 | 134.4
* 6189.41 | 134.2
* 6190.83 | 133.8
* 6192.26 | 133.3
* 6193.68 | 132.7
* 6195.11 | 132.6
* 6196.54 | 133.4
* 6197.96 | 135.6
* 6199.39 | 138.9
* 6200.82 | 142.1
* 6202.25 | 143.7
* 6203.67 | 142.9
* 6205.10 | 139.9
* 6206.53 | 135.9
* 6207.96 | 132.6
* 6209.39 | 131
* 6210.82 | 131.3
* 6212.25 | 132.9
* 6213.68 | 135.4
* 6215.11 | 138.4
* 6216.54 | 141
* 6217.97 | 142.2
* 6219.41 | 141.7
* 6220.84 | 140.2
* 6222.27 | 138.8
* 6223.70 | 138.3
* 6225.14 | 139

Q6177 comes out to 0.9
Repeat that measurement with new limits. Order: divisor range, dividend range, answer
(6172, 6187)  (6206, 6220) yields 1.03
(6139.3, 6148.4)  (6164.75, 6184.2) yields 0.86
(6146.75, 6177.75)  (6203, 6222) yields 0.98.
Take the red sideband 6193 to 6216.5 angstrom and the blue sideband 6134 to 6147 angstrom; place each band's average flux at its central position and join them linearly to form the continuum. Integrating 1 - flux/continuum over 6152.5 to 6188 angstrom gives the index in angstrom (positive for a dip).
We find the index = 2.4 angstrom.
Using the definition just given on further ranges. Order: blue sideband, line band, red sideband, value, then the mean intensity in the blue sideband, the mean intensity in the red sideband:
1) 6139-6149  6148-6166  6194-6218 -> 1.3 angstrom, 156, 137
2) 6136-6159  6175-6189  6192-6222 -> 1.1 angstrom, 150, 137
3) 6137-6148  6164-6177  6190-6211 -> 0.7 angstrom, 156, 136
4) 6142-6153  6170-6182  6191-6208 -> 0.9 angstrom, 153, 137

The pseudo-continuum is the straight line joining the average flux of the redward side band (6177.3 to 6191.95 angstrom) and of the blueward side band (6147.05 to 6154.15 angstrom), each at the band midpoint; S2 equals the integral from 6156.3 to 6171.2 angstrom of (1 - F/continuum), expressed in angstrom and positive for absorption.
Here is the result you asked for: 0.6 angstrom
